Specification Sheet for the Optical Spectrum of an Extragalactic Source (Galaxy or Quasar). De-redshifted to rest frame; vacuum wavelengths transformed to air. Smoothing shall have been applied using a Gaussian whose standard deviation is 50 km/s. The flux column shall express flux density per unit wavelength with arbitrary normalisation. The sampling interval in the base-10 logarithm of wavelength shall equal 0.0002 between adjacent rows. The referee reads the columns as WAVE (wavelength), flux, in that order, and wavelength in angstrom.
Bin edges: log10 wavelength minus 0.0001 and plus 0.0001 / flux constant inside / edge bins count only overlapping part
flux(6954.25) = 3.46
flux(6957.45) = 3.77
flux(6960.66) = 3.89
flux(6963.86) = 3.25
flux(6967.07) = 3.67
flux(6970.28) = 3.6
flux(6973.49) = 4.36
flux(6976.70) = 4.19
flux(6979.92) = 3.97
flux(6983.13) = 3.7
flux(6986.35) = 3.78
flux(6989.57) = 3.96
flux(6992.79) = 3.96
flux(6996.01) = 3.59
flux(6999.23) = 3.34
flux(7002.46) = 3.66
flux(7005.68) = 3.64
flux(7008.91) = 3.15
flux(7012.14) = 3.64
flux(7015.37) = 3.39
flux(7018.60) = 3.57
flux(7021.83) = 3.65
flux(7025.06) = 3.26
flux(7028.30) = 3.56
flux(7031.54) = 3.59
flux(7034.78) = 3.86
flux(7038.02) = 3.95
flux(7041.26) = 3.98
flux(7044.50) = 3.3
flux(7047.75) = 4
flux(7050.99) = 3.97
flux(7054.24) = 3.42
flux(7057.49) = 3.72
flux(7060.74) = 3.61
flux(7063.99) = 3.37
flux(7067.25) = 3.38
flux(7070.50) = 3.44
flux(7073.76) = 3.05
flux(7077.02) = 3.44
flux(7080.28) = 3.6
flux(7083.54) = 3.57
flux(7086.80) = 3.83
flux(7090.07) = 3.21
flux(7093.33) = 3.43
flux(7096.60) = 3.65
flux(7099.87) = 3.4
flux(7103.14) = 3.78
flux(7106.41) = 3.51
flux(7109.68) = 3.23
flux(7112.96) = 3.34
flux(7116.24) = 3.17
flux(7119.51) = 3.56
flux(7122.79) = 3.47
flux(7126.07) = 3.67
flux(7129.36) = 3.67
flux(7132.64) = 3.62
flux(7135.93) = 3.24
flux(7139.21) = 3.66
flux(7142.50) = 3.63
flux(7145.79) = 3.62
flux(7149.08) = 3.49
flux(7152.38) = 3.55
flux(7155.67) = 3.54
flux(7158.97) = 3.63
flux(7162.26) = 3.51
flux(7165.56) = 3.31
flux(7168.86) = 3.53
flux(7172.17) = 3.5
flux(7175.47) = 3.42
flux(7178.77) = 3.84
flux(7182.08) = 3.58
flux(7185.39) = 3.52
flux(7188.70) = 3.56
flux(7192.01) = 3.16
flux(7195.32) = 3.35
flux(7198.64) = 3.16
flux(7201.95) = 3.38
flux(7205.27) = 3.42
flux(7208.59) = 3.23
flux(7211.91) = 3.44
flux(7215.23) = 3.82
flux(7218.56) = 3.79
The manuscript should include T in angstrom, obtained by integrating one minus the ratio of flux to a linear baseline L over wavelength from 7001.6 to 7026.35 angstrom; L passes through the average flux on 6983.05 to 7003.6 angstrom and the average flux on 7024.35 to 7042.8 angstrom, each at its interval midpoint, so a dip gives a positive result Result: 1.5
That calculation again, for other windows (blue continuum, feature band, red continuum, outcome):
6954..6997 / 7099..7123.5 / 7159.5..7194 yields 1.1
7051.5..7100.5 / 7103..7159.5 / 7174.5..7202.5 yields -0.8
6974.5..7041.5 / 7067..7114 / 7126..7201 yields 1.7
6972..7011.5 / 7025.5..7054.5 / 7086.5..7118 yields -0.9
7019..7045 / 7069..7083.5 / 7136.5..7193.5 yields 0.8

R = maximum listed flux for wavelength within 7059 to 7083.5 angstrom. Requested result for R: 3.61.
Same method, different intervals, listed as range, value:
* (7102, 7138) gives 3.78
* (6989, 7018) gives 3.96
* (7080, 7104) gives 3.83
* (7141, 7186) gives 3.84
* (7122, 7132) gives 3.67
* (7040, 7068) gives 4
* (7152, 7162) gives 3.63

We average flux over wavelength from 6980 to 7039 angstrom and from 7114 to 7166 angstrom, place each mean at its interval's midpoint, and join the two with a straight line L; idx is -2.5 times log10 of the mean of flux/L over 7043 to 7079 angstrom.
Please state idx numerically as 0.02 mag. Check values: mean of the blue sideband 3.63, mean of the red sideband 3.52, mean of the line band 3.52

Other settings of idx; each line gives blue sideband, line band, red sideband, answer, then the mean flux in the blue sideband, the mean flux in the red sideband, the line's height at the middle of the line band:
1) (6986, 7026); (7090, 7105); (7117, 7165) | 0.011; 3.58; 3.55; 3.56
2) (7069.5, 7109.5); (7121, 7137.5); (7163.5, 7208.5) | -0.022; 3.48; 3.43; 3.46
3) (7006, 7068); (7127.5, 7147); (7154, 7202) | -0.020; 3.6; 3.47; 3.51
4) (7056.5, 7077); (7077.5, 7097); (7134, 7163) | -0.026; 3.42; 3.54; 3.45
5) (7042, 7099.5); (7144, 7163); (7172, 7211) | -0.031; 3.53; 3.42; 3.46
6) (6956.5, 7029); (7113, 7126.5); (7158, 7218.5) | 0.033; 3.68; 3.47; 3.54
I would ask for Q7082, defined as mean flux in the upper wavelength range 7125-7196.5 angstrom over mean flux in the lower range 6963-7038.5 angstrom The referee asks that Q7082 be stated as 0.96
